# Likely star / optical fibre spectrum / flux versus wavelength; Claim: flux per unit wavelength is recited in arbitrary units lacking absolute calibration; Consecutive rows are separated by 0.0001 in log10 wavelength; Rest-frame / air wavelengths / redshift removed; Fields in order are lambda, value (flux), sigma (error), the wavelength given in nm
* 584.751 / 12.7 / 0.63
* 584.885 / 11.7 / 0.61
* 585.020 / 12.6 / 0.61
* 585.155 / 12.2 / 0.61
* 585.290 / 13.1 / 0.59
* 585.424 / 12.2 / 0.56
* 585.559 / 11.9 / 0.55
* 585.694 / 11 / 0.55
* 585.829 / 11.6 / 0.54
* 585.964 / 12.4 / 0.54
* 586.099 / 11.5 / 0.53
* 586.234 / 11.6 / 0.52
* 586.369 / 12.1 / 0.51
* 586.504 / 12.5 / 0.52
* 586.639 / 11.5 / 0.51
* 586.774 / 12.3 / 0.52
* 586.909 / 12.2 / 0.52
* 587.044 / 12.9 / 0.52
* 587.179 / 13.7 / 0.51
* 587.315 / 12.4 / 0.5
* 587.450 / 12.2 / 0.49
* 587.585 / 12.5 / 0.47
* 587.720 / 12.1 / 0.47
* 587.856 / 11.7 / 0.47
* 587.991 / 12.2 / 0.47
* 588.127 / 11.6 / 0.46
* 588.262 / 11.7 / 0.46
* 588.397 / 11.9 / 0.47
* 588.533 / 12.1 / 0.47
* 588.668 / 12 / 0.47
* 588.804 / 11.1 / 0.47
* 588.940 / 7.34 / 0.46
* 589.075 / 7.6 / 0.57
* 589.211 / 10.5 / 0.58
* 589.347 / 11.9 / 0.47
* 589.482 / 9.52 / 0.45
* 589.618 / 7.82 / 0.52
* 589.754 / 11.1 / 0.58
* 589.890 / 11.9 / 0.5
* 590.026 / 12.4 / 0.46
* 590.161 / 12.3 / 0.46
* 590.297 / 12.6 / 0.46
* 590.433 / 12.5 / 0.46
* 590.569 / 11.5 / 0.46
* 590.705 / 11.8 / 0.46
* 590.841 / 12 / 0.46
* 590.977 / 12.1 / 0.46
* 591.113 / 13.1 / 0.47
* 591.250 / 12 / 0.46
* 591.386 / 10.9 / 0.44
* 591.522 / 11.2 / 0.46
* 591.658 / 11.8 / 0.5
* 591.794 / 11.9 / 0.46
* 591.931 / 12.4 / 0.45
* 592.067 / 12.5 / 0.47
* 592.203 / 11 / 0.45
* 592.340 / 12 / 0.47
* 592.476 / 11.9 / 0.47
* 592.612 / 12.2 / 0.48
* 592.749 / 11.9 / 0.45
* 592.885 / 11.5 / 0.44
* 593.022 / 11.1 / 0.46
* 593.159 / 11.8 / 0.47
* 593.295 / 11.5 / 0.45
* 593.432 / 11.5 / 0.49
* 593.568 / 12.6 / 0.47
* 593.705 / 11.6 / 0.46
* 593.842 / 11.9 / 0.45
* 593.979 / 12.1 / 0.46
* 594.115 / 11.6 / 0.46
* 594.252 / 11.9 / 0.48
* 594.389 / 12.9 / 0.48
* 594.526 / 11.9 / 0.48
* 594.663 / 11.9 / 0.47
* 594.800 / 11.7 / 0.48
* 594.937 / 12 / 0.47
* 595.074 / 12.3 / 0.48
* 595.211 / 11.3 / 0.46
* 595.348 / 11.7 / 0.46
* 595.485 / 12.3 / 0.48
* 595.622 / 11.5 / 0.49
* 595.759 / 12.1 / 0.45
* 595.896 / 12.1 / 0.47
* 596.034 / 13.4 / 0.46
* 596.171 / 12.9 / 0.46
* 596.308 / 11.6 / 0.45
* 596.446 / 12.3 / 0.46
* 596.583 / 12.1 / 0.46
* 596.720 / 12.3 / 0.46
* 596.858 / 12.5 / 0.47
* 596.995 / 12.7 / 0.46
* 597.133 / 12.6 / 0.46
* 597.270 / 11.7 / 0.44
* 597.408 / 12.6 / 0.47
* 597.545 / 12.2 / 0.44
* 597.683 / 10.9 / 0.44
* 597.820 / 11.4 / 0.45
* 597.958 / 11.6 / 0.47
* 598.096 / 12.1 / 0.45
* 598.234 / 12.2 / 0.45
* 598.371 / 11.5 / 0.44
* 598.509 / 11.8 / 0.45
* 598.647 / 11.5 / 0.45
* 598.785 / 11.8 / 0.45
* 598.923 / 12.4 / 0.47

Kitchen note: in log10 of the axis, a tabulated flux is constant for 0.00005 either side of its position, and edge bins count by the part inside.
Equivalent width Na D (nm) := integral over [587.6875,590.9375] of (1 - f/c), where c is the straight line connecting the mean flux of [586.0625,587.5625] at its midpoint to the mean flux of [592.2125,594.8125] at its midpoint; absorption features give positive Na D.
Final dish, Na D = 0.24 nm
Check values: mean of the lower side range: 12.3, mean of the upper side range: 11.9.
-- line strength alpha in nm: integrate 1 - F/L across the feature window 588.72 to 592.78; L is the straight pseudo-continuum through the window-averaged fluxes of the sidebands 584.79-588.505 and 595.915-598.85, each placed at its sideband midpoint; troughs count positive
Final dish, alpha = 0.25 nm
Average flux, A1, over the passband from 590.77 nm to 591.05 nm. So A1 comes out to 12.1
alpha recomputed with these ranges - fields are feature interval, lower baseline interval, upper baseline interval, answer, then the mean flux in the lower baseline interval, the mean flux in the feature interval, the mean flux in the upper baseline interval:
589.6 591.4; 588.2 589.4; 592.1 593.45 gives -0.12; 10.7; 11.8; 11.7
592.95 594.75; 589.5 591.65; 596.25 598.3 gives 0.00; 11.6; 11.9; 12.1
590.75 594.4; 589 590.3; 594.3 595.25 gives -0.14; 10.7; 11.9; 12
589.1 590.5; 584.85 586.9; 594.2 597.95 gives 0.11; 12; 11.1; 12.1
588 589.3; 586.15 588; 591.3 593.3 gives 0.15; 12.3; 10.7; 11.7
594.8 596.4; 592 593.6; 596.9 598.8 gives -0.03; 11.8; 12.1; 11.9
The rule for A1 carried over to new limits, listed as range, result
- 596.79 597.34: 12.4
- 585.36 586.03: 11.8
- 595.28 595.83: 11.9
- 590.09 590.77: 12.2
